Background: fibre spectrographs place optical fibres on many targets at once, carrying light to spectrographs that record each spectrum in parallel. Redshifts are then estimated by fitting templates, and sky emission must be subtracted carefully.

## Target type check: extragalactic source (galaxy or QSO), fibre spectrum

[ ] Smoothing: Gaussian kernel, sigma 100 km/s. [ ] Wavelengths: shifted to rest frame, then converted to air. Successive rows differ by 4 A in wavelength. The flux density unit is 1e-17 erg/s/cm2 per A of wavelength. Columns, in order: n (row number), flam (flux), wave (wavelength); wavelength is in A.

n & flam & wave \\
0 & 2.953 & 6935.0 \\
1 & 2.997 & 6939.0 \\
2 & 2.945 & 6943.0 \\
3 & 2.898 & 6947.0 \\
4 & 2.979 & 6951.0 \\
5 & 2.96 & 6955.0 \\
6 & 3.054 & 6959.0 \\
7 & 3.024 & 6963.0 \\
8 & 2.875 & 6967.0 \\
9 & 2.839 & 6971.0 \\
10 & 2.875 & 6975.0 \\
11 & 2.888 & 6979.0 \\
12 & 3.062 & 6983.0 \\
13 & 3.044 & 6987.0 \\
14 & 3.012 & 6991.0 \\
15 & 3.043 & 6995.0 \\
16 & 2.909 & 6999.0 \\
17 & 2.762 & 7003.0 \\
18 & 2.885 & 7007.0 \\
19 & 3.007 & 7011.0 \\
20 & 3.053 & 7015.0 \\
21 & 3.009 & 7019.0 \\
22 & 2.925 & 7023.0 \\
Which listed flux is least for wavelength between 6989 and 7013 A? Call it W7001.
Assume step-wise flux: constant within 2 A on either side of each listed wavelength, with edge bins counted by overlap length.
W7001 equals 2.762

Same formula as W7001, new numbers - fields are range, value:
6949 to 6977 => 2.839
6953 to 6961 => 2.96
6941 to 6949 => 2.898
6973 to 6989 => 2.875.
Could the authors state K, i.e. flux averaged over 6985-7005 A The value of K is 2.95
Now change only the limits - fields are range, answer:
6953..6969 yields 2.98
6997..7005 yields 2.84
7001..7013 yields 2.88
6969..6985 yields 2.92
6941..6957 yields 2.95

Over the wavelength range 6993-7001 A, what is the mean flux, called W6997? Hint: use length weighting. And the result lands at 2.98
